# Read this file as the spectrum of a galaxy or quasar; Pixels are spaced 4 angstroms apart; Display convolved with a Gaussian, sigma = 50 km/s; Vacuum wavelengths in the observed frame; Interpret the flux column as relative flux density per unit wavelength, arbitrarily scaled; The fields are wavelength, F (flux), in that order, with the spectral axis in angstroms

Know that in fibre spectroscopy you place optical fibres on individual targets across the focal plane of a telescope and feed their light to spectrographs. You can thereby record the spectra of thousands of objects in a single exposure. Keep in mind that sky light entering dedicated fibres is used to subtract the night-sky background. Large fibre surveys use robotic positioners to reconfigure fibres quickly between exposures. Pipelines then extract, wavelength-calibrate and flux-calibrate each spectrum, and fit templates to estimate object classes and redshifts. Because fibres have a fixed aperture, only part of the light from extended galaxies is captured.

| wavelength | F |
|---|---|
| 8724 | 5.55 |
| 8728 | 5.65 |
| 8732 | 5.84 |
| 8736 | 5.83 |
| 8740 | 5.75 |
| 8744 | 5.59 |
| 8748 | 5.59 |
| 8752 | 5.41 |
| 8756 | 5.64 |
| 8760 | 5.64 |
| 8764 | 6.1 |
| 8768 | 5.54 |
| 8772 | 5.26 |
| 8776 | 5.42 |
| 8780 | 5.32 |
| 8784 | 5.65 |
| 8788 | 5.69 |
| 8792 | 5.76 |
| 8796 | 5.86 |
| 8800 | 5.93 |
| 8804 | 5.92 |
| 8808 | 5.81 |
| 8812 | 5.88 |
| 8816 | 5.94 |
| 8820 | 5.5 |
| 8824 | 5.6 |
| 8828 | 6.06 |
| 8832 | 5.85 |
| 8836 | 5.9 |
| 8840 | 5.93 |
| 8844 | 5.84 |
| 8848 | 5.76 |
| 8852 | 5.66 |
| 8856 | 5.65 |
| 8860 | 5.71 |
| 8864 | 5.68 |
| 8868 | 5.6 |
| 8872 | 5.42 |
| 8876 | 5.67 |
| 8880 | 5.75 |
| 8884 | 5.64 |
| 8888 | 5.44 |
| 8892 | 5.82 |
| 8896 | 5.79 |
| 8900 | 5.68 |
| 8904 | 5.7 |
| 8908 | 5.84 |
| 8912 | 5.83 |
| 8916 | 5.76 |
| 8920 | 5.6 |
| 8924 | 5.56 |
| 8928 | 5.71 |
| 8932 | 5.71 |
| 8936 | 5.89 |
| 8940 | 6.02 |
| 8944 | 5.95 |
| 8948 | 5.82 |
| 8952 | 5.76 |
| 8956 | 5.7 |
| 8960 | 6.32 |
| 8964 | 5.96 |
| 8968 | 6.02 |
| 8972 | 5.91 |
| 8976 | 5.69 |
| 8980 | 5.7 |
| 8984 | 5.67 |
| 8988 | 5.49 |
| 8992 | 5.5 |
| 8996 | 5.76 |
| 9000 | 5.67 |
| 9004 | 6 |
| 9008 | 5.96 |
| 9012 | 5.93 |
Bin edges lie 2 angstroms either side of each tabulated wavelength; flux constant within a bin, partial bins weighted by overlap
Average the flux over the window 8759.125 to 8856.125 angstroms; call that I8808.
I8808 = 5.74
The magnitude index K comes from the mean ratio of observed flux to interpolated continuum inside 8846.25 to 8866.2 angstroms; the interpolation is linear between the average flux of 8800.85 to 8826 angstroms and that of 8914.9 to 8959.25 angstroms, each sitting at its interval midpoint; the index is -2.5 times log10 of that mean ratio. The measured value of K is 0.018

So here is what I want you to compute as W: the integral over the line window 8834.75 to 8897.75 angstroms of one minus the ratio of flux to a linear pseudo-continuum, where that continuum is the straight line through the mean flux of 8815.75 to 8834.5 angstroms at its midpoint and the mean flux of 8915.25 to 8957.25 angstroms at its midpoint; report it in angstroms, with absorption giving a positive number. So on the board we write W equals 0.8 angstroms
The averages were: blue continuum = 5.78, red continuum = 5.77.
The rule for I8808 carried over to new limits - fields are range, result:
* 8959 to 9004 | 5.79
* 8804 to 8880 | 5.75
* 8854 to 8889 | 5.62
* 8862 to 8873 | 5.58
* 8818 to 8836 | 5.77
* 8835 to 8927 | 5.7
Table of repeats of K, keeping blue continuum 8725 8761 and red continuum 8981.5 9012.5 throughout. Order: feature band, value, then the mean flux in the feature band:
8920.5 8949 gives -0.01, 5.8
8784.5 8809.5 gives -0.03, 5.82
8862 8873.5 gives 0.02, 5.57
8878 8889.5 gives 0.02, 5.62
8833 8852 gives -0.03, 5.84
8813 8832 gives -0.02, 5.79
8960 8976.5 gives -0.04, 5.97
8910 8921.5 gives 0.00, 5.74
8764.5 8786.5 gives 0.03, 5.49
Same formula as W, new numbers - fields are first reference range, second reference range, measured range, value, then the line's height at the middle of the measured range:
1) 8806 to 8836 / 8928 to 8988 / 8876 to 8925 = 1.1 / 5.83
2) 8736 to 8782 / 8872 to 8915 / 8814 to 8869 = -1.1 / 5.66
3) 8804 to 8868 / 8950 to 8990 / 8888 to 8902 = 0.2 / 5.8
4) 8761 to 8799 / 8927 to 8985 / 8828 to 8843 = -0.5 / 5.7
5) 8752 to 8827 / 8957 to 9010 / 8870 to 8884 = 0.3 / 5.75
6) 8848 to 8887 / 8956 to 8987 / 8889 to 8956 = -0.1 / 5.76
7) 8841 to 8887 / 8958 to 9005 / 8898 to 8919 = -0.1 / 5.72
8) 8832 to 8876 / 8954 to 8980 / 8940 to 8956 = 0.1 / 5.88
